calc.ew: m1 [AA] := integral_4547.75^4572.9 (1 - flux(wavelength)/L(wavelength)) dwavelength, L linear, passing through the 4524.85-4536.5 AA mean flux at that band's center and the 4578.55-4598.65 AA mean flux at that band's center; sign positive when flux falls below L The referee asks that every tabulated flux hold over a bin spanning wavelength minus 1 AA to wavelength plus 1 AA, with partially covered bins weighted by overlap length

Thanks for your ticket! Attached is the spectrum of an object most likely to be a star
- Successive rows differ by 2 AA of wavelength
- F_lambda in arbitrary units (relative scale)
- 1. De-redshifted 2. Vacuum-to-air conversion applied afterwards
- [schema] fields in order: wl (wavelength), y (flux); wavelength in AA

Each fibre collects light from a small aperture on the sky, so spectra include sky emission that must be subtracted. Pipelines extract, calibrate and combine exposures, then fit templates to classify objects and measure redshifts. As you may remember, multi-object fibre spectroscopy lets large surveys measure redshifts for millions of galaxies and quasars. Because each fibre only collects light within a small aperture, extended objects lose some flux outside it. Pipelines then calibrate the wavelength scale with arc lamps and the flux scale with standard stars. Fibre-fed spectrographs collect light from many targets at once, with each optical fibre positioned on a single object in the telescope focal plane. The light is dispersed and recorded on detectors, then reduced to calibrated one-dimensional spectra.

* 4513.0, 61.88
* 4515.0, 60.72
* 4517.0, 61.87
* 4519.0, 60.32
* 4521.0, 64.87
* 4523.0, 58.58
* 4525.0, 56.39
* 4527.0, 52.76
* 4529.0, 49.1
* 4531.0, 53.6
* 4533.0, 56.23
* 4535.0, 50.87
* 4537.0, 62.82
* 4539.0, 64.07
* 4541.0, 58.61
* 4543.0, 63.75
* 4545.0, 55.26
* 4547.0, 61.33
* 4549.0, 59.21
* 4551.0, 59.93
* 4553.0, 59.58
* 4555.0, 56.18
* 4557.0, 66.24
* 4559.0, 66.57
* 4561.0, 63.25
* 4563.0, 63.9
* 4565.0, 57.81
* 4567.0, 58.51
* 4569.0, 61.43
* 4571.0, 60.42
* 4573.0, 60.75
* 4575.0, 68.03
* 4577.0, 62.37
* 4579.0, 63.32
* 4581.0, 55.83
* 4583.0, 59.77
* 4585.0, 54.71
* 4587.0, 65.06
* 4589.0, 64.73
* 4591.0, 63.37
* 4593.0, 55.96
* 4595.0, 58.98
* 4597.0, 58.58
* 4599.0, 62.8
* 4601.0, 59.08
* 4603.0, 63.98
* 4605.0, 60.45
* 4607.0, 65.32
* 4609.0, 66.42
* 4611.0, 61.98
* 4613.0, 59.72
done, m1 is -1.9 AA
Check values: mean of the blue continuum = 53.3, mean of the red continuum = 60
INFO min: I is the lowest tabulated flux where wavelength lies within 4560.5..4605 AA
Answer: 54.71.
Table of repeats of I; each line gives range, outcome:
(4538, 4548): 55.26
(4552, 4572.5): 56.18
